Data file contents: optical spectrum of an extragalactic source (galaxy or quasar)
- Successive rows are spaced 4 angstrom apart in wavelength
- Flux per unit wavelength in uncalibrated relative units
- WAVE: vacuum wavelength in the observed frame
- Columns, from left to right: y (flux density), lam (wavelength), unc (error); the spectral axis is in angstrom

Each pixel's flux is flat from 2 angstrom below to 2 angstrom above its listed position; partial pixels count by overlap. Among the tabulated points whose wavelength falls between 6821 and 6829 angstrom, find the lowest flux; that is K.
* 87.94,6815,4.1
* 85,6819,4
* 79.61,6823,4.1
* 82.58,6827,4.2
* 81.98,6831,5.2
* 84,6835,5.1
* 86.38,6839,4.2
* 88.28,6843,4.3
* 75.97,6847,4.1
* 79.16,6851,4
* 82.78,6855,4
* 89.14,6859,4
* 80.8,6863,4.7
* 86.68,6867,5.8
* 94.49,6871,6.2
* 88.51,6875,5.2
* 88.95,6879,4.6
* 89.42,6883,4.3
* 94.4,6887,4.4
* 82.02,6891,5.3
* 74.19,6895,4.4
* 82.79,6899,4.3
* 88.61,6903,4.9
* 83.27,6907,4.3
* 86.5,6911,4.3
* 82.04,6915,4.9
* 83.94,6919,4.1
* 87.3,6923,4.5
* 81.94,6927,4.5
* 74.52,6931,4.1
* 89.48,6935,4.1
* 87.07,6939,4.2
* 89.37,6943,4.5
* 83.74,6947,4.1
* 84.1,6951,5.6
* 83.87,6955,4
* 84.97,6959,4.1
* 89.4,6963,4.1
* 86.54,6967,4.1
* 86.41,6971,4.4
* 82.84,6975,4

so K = 79.61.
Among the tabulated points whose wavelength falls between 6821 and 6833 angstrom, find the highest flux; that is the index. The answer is 82.58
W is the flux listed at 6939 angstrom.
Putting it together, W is 87.07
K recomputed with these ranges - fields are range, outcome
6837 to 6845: 86.38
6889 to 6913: 74.19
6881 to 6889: 89.42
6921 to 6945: 74.52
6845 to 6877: 75.97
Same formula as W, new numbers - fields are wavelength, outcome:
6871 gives 94.49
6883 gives 89.42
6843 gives 88.28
